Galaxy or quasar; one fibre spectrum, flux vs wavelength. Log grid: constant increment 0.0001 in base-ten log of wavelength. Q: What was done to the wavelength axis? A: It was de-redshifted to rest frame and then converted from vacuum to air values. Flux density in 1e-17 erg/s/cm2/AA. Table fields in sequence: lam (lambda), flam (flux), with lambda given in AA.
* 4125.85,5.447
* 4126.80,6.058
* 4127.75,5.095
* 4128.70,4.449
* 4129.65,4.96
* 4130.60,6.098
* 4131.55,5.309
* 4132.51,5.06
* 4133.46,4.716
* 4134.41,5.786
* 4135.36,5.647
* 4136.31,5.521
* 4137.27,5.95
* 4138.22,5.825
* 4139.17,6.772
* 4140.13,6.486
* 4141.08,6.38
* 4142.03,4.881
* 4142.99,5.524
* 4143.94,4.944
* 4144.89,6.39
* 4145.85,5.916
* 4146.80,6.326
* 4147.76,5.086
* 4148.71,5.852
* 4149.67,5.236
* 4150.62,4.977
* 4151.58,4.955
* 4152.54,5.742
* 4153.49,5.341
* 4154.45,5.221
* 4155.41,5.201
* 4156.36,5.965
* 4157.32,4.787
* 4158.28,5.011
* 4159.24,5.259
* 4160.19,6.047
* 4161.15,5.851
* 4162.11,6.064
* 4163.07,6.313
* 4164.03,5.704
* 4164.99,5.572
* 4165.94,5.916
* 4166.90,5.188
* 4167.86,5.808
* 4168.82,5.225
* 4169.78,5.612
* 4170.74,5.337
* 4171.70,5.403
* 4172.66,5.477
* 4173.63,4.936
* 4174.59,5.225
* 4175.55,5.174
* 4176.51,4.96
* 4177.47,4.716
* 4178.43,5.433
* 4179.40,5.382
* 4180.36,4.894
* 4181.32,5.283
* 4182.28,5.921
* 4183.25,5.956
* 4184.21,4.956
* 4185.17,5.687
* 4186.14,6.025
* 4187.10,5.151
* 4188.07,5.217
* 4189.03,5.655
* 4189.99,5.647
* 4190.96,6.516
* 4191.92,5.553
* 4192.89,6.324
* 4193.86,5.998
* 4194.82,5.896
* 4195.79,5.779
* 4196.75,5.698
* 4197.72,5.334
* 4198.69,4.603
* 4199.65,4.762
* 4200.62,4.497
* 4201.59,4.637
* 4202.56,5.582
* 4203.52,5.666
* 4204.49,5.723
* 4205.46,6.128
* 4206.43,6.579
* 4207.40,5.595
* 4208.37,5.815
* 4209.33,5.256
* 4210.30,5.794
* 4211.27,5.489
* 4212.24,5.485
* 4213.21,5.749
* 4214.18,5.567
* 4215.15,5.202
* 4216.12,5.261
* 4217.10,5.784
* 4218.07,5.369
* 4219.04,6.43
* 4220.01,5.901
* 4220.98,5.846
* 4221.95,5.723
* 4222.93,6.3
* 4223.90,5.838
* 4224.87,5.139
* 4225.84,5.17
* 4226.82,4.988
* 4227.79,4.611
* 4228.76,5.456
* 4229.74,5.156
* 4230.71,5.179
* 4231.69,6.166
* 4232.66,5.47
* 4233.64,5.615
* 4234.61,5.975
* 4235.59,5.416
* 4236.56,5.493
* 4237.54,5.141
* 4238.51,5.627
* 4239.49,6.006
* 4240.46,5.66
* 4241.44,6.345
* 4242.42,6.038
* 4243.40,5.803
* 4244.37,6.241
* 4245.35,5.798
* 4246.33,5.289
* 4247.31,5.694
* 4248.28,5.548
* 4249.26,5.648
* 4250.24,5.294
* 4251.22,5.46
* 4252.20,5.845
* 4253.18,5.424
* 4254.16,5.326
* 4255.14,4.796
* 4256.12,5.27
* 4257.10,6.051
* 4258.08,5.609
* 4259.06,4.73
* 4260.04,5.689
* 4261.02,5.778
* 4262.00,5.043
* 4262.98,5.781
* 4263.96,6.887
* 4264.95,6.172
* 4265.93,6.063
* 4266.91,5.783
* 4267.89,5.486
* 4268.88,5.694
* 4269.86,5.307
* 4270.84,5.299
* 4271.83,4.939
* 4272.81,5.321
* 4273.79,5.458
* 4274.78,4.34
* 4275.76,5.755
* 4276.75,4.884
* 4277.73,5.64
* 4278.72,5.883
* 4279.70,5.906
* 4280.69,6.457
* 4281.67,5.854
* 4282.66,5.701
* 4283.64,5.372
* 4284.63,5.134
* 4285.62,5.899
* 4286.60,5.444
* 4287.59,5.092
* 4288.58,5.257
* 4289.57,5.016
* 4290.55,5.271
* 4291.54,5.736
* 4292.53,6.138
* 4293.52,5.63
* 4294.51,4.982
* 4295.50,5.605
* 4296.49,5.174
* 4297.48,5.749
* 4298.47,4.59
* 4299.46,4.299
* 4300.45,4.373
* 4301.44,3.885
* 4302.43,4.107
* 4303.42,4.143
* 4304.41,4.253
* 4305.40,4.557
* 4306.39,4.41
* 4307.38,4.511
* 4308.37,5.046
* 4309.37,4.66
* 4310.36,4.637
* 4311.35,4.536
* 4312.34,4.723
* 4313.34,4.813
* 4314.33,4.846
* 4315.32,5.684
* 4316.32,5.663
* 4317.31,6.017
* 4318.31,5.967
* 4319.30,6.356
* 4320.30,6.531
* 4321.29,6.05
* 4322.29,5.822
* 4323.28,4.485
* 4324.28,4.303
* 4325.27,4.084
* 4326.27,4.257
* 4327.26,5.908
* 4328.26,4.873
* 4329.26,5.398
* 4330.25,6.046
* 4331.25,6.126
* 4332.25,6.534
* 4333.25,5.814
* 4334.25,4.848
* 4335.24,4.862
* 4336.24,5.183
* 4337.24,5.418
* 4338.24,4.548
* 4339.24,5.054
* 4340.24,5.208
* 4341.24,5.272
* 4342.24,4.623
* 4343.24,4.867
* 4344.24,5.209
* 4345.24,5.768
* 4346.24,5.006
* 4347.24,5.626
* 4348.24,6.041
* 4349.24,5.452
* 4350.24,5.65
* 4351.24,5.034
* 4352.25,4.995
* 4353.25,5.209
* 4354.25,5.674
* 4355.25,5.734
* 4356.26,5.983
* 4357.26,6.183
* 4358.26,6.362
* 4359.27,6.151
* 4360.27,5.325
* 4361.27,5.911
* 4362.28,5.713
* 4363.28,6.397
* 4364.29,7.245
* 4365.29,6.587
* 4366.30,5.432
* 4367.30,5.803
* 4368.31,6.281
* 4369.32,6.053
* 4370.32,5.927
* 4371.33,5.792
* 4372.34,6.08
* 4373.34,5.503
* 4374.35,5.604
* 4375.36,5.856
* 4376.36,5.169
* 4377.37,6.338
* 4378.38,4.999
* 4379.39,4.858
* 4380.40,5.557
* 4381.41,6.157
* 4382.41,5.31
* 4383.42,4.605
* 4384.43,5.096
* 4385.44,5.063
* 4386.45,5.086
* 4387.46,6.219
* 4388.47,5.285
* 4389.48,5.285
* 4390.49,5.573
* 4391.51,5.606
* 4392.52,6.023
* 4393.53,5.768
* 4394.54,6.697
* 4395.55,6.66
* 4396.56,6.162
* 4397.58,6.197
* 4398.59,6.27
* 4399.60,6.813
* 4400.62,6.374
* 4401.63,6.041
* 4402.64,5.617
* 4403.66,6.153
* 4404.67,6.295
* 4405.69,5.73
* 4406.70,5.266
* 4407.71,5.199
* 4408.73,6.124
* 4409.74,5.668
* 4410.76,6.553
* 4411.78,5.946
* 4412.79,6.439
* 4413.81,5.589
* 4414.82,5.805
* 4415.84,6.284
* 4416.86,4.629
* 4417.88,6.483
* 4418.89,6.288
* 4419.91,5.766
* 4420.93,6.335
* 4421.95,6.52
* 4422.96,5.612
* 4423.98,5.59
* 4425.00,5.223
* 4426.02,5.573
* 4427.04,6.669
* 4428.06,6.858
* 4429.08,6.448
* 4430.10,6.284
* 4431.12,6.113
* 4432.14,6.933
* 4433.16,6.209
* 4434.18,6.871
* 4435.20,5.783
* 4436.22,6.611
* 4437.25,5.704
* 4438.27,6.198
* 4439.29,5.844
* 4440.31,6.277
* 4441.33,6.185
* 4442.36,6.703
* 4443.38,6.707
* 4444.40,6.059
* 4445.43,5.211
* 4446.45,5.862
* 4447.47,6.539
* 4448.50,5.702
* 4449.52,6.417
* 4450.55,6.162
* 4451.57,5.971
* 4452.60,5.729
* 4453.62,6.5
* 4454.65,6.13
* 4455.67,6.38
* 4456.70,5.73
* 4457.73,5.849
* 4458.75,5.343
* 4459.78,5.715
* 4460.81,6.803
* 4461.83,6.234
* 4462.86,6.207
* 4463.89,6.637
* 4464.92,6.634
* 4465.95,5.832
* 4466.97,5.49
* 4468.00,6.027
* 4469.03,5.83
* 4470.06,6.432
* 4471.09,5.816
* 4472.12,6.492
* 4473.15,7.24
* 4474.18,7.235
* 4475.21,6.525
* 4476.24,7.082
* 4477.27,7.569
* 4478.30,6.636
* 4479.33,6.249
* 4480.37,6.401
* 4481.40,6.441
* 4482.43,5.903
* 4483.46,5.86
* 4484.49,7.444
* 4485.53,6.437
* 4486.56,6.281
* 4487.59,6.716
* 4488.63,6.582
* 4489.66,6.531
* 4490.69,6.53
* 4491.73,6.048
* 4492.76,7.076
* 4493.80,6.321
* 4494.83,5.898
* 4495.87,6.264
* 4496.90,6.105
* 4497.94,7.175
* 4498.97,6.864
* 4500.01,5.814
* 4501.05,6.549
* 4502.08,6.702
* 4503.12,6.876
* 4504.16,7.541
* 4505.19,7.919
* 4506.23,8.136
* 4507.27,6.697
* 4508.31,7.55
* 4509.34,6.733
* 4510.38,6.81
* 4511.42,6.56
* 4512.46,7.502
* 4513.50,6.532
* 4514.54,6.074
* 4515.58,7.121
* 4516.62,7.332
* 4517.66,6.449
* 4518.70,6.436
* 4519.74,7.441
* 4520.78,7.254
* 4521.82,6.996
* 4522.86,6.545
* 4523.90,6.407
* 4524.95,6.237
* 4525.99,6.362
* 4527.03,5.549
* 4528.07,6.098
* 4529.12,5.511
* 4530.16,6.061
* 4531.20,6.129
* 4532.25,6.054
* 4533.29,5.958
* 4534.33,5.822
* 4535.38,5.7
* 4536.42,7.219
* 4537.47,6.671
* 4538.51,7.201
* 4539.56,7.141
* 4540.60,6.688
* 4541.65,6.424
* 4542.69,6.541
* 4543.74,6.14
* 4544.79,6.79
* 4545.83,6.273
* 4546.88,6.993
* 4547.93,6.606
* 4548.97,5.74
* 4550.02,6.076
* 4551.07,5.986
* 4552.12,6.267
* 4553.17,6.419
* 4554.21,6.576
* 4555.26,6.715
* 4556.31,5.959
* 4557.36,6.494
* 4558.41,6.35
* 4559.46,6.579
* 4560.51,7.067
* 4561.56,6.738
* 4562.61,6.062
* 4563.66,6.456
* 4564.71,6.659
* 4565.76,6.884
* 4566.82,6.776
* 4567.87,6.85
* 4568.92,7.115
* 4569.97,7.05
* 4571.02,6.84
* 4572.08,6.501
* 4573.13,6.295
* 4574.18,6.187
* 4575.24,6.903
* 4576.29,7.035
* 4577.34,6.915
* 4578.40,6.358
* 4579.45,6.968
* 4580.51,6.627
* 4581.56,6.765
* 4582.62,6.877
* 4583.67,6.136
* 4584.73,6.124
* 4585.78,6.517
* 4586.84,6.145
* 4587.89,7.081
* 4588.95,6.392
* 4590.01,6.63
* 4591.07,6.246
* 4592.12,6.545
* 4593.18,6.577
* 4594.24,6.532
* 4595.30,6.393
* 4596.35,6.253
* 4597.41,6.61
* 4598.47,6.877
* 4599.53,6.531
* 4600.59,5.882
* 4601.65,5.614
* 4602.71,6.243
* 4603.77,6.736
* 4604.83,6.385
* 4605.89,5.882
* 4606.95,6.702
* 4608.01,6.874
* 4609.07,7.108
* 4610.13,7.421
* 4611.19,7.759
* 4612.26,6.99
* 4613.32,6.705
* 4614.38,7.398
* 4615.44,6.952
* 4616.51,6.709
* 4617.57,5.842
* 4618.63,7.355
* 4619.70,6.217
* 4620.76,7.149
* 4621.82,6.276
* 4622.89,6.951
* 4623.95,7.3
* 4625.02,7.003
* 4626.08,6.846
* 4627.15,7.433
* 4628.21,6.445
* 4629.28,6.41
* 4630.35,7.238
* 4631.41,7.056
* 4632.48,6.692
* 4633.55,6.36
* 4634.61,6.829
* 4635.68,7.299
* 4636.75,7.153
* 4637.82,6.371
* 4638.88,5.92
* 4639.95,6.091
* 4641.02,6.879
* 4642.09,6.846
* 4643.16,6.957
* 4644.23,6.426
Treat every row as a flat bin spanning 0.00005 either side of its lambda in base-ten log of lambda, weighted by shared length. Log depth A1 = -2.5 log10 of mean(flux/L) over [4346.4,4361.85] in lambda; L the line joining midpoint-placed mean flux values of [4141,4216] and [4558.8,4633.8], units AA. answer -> 0.06 mag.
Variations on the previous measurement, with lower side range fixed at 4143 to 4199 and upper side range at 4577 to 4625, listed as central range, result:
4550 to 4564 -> 0.02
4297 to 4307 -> 0.30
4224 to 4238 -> 0.06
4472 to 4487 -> -0.06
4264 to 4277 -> 0.06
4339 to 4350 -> 0.13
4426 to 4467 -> 0.01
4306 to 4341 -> 0.13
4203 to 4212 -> -0.03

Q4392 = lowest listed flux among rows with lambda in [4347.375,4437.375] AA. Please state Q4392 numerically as 4.605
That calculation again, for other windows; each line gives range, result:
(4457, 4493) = 5.343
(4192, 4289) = 4.34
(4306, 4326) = 4.084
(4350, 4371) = 4.995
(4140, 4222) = 4.497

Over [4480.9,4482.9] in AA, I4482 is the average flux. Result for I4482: 6.18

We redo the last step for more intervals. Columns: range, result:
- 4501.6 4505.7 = 7.27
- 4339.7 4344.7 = 5.03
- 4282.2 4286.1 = 5.52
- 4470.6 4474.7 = 6.7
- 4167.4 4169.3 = 5.51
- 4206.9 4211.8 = 5.6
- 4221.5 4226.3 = 5.64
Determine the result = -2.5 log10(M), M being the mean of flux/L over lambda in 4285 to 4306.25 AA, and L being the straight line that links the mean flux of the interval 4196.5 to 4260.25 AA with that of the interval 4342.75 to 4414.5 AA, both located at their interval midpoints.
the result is 0.13 mag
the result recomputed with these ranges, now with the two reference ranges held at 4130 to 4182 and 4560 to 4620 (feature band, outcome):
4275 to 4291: 0.062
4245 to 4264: 0.049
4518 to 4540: 0.011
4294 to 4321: 0.186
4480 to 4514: -0.049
